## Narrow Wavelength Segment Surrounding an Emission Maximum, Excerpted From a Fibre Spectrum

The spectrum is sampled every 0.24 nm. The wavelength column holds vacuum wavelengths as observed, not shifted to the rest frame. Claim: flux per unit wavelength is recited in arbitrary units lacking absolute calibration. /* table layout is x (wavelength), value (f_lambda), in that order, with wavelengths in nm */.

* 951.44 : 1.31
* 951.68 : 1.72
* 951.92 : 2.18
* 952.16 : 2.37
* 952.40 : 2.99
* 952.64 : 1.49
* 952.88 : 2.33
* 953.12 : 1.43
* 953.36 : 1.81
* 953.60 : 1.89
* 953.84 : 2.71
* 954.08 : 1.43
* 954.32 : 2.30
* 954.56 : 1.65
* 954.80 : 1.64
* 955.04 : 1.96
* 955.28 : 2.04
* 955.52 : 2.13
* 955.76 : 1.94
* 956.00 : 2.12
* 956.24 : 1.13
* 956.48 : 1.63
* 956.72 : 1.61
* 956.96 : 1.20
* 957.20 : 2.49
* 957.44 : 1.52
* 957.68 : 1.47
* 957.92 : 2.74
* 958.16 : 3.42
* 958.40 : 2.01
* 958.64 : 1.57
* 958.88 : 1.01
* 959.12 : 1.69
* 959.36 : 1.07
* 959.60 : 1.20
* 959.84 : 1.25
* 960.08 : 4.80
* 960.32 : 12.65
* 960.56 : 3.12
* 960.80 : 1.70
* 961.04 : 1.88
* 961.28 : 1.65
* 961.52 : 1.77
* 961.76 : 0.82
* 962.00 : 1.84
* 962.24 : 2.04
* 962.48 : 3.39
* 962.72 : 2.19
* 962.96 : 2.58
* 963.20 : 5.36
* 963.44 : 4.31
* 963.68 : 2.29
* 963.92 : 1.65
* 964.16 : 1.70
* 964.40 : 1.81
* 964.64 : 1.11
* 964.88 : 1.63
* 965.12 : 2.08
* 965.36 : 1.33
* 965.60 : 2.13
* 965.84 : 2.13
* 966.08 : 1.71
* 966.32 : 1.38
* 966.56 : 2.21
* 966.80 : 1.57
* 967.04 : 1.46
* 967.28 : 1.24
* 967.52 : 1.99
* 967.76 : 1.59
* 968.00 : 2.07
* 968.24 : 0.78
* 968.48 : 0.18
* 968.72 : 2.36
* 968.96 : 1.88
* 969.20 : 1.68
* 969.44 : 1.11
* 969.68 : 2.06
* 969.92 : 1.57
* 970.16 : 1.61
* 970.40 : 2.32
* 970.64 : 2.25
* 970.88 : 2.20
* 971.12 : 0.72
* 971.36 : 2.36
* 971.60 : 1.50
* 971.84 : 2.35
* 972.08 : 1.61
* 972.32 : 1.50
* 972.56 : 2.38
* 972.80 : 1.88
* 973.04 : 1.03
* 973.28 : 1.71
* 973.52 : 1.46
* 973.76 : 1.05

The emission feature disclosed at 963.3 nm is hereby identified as [N II] 6583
